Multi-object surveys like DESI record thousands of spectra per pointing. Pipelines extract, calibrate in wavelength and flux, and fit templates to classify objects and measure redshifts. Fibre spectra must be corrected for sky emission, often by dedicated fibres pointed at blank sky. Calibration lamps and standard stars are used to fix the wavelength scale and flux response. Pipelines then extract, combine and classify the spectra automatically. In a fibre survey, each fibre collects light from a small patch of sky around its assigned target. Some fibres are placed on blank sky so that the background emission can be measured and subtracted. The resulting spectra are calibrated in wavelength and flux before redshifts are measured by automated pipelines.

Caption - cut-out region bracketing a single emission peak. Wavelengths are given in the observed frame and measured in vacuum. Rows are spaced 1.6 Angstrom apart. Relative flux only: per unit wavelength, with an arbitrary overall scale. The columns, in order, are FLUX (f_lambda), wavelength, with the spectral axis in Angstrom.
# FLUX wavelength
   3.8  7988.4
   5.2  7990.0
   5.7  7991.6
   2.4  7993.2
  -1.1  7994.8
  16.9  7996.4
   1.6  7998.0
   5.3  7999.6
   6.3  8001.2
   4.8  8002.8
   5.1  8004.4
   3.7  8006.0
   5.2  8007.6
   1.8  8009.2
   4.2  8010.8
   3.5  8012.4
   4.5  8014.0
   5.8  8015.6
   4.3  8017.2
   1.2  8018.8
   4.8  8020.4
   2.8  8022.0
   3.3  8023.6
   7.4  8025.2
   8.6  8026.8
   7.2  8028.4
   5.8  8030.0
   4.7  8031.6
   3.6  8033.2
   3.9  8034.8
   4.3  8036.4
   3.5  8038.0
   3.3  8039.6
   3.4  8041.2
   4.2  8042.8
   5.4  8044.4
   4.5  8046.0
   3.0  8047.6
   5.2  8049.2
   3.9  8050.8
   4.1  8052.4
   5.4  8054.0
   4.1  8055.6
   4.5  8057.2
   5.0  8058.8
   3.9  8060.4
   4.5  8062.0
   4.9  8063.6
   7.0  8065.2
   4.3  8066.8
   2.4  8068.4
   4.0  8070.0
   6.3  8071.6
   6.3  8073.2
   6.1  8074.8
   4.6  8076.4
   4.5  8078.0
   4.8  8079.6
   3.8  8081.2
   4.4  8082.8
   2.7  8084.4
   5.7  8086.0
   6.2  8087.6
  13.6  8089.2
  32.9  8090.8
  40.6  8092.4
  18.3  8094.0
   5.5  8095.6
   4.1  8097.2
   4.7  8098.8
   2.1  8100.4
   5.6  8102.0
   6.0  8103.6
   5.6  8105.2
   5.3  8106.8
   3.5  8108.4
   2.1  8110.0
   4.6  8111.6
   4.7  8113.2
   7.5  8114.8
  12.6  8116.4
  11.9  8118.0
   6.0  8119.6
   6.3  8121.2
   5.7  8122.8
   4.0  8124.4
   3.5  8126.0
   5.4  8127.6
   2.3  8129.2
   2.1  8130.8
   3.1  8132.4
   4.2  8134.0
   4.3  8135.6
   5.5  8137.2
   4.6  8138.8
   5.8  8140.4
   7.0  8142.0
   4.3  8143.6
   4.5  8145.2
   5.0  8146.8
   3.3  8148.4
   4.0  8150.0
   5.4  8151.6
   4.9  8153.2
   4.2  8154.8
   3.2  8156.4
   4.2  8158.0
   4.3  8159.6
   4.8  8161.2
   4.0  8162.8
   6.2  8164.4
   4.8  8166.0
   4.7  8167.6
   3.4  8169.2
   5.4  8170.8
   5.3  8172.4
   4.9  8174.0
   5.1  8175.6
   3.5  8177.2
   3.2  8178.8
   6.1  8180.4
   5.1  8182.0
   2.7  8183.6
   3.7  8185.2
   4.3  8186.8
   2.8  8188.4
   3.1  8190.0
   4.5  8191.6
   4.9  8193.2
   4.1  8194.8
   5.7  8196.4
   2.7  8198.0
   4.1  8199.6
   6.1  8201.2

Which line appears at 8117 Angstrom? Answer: [N II]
